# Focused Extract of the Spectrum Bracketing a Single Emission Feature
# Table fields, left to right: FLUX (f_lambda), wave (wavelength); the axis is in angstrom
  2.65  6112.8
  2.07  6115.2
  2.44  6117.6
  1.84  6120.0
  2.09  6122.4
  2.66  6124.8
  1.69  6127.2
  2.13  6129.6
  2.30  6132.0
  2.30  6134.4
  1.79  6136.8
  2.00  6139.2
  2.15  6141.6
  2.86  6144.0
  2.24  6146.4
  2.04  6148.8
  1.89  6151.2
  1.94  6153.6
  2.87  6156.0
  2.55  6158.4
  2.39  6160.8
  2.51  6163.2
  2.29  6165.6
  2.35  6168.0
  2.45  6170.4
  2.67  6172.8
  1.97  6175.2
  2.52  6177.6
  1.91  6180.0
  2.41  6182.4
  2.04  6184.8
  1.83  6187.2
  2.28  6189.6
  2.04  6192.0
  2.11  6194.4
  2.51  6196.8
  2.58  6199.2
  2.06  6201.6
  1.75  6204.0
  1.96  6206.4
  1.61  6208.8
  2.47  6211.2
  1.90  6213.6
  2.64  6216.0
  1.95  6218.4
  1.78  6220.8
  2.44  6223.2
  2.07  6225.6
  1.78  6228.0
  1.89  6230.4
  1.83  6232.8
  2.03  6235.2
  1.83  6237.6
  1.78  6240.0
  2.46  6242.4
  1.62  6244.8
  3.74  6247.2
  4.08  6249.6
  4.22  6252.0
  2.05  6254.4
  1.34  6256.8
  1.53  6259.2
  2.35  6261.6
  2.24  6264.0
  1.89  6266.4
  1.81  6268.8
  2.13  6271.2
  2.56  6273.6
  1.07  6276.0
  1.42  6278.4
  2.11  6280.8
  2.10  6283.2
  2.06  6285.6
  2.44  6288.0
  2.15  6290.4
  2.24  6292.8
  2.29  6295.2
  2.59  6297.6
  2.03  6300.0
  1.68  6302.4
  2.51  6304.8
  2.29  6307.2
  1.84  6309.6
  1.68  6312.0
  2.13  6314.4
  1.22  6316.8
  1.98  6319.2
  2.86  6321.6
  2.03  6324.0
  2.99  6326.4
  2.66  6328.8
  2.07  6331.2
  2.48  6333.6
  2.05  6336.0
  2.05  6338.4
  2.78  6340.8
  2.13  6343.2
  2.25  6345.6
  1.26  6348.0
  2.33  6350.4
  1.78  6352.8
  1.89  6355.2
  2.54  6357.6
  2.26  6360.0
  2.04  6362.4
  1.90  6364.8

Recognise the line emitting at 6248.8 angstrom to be H-beta 4861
